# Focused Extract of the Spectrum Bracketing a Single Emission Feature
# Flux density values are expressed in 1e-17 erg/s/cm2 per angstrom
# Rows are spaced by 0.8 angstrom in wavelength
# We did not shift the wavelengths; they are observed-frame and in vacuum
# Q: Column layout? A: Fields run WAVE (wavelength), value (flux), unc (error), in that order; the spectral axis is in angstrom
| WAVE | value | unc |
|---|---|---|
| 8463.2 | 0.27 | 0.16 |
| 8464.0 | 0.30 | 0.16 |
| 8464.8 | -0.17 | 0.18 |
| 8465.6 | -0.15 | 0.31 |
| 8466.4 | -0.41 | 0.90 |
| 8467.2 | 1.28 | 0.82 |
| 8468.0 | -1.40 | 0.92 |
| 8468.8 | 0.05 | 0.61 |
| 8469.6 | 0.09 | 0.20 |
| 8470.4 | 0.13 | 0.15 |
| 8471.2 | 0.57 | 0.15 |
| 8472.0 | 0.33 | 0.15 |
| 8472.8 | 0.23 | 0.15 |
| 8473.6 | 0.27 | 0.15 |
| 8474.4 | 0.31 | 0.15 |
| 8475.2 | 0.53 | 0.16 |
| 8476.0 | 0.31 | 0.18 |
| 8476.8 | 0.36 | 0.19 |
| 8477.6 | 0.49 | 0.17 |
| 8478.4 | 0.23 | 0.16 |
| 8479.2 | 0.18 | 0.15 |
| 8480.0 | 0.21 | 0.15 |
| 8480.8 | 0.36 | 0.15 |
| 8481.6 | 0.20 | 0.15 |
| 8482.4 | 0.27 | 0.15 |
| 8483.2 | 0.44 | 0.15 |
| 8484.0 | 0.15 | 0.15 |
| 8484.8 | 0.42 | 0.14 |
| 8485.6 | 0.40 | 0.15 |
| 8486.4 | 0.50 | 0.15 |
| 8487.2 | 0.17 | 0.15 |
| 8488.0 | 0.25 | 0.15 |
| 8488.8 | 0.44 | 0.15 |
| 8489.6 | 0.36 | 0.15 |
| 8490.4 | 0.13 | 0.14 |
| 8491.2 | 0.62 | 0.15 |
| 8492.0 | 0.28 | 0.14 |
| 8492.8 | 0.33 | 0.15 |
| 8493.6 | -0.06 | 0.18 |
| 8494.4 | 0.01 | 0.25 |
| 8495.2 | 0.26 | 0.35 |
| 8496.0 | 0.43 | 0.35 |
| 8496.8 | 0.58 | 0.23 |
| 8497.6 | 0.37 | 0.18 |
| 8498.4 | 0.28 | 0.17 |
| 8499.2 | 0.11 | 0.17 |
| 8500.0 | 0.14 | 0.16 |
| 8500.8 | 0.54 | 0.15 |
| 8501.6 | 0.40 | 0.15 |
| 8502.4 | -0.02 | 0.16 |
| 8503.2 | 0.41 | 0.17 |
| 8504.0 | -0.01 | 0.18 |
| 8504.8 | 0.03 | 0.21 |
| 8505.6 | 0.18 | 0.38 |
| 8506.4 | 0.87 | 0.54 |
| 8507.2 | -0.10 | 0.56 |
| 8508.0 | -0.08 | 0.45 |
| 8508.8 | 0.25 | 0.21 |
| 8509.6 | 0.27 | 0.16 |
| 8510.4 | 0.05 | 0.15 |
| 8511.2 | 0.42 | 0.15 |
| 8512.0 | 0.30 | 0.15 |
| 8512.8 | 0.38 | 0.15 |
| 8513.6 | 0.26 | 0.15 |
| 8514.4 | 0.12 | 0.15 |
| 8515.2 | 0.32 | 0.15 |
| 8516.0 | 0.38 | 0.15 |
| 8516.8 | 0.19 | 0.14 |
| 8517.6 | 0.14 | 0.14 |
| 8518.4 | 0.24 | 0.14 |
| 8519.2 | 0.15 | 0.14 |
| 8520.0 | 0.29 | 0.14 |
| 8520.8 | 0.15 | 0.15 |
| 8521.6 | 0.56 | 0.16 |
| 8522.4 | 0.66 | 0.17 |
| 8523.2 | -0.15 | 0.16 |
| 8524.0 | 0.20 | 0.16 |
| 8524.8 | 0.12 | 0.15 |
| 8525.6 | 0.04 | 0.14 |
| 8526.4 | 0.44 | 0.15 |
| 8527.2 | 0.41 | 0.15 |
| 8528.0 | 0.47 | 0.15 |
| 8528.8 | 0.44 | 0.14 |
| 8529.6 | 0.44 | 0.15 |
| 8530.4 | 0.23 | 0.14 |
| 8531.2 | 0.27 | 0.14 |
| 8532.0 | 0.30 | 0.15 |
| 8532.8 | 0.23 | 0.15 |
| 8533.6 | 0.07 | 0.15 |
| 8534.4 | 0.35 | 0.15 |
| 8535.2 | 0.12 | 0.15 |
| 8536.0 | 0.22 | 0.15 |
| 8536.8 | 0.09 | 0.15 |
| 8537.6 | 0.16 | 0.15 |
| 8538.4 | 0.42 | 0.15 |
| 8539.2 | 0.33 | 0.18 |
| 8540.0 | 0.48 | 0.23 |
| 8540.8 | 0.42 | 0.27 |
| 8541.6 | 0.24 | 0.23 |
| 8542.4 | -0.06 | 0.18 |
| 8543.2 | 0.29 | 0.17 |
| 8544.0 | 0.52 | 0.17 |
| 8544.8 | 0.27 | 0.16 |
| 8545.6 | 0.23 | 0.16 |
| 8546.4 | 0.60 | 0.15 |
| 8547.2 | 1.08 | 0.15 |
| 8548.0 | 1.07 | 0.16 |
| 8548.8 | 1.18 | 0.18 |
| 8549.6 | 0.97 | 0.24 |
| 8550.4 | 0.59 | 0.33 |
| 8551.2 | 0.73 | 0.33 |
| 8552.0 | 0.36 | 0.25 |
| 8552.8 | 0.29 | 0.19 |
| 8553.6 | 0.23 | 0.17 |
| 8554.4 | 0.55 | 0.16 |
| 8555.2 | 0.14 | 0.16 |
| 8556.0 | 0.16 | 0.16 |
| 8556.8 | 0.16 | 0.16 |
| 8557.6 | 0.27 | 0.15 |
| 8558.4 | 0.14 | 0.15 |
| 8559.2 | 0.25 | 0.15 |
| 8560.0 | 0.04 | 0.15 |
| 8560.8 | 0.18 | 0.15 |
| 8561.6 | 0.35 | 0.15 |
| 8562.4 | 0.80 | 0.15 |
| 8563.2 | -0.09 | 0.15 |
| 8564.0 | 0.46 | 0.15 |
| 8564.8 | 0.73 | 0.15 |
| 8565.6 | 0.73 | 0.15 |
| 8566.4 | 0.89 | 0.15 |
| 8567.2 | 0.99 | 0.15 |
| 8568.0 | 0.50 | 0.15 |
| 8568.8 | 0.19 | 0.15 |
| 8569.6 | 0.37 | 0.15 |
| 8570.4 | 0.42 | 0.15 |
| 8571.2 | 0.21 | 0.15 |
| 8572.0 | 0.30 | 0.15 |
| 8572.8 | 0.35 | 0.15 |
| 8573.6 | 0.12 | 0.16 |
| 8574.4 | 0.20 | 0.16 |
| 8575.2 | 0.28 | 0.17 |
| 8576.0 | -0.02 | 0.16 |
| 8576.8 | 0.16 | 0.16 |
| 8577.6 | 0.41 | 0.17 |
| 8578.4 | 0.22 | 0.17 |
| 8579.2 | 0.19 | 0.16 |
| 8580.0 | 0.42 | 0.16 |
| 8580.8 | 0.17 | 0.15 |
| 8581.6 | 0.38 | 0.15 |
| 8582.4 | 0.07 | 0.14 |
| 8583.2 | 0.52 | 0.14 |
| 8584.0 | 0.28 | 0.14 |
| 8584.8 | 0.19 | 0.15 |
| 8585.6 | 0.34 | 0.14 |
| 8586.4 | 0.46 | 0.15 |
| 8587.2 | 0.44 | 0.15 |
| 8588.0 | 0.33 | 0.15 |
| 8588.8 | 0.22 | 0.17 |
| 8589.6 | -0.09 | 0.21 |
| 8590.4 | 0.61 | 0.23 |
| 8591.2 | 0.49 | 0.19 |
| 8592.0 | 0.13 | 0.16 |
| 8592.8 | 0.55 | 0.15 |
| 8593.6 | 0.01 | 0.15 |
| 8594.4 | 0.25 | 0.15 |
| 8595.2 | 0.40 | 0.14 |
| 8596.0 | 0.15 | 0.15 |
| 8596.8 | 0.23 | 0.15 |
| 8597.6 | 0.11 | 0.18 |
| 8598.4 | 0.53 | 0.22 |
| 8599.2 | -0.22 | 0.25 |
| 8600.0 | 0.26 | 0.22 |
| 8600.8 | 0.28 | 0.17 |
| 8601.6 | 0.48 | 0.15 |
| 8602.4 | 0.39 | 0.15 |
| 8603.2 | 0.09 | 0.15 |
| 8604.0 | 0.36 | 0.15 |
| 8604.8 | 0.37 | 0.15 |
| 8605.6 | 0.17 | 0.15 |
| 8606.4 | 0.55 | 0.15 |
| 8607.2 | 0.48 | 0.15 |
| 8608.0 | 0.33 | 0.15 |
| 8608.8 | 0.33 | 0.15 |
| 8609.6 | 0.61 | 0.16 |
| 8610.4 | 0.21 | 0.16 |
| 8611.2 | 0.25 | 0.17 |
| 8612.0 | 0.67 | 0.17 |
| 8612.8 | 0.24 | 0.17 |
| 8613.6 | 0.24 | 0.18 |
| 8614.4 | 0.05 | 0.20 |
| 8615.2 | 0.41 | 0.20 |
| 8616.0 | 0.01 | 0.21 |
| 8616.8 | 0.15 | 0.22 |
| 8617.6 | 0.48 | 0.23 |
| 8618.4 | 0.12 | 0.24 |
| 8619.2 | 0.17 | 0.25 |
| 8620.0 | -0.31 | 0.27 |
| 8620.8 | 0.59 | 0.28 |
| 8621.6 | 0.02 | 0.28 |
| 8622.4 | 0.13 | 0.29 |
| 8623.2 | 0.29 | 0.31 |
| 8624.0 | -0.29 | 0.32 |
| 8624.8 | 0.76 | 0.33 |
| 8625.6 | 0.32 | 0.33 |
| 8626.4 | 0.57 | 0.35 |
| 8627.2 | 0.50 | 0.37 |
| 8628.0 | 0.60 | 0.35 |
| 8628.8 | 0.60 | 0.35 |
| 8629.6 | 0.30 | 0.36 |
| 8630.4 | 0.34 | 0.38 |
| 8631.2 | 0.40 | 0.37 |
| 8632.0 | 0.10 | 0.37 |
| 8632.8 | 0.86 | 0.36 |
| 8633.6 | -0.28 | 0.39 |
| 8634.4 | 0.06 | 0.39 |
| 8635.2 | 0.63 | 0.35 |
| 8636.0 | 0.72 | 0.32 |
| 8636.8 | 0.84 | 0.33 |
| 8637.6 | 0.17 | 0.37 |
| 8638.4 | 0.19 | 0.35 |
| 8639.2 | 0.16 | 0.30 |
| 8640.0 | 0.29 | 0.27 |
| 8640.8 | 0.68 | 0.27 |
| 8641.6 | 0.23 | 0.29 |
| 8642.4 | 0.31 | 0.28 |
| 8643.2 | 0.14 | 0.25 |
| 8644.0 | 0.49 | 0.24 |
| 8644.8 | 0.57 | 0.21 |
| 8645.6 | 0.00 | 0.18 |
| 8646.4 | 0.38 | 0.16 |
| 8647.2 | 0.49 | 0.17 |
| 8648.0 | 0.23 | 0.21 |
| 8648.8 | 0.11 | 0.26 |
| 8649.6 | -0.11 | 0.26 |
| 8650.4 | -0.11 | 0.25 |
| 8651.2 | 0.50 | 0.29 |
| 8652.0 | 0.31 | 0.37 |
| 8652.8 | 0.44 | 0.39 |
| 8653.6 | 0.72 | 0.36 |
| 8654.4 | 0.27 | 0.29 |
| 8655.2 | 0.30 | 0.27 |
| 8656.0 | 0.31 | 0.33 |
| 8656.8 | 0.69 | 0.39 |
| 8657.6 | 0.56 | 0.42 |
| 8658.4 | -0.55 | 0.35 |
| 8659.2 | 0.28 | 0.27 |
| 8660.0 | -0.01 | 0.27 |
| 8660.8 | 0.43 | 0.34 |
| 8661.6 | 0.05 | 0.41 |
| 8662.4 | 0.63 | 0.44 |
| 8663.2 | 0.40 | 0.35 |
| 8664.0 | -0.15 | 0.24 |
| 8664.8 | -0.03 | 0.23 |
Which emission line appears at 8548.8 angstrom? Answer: [S II]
